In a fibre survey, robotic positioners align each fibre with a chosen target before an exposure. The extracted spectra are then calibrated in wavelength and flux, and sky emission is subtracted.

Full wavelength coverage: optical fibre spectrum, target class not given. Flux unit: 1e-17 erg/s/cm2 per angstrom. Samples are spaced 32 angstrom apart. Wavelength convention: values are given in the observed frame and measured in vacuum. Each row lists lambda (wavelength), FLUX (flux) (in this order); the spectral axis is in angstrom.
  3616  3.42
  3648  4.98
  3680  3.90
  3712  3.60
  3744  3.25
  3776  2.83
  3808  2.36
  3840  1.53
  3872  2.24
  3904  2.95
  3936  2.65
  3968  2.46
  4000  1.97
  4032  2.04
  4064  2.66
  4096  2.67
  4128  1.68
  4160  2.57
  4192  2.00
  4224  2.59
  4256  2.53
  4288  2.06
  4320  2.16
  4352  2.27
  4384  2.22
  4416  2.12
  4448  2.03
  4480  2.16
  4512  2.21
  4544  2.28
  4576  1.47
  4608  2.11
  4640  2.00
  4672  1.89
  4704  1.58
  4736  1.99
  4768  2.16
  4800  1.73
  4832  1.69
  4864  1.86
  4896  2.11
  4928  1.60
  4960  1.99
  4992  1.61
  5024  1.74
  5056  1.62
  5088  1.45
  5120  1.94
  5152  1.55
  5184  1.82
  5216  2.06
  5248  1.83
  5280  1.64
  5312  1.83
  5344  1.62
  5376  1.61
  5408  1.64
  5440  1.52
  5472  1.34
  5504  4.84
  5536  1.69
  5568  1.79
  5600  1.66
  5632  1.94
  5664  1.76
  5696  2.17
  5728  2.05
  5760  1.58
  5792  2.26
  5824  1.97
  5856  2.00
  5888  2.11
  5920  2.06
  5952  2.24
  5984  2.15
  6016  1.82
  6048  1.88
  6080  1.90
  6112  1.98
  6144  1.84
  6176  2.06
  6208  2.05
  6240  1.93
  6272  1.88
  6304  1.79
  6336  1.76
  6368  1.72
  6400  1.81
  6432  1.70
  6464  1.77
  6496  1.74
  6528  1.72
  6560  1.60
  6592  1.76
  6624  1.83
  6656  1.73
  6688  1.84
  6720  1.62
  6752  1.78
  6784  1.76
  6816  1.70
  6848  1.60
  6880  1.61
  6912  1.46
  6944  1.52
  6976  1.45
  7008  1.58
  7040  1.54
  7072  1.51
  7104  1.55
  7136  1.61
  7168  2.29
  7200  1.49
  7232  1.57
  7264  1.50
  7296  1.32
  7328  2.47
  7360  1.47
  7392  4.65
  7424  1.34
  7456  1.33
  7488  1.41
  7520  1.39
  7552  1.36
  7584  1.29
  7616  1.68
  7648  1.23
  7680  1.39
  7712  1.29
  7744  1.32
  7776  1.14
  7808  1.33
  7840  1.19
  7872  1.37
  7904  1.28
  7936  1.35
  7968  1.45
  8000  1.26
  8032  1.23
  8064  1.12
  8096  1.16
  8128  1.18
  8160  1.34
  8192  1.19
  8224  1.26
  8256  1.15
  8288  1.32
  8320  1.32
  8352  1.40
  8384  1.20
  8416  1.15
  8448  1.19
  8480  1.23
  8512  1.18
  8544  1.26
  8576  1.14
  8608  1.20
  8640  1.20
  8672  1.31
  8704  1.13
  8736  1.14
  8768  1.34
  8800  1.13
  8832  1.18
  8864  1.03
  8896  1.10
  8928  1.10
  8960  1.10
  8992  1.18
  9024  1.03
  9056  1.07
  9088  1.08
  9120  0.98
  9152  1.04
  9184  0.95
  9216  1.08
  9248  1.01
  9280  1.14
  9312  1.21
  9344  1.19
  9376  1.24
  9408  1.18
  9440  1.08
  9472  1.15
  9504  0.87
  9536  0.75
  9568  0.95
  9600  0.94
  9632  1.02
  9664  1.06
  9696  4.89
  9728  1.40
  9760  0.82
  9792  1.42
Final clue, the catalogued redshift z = 0.477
